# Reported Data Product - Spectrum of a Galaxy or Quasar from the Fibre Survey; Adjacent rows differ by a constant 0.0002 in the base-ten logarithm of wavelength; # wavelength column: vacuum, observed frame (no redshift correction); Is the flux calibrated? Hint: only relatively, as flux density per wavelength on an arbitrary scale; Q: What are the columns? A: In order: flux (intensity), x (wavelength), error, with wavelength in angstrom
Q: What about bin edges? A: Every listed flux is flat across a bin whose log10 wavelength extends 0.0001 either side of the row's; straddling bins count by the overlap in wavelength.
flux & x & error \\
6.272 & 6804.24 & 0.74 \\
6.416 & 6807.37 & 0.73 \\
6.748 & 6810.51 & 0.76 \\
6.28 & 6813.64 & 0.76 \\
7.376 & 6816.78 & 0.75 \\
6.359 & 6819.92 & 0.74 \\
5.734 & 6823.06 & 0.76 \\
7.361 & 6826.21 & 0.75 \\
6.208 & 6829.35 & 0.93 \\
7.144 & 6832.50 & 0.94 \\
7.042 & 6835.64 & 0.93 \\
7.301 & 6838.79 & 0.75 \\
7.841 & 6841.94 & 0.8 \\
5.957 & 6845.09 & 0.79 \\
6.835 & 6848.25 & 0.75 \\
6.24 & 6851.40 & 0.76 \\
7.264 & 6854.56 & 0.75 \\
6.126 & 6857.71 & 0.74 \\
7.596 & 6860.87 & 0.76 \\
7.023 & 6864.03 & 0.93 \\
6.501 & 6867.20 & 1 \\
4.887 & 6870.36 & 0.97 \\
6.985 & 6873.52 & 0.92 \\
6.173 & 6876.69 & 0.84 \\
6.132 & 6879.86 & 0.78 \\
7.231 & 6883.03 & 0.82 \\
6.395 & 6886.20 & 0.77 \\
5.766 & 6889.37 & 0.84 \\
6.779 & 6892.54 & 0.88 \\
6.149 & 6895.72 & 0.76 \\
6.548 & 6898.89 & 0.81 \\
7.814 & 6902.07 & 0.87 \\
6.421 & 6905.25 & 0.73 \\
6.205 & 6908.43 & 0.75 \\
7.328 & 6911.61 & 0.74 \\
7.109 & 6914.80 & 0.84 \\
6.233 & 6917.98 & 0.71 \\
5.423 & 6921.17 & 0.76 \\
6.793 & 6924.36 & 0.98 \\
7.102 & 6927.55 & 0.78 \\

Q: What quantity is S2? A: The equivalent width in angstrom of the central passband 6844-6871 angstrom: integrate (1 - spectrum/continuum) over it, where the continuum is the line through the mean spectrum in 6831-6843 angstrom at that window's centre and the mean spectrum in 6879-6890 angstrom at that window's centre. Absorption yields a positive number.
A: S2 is 1.5 angstrom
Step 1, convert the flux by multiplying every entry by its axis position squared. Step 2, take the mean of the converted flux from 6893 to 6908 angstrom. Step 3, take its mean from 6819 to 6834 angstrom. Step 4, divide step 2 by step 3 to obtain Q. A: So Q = 1.0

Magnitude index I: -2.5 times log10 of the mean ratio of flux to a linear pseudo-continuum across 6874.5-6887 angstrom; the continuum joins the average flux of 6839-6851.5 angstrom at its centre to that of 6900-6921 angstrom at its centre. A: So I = 0.05 mag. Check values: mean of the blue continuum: 6.84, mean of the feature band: 6.51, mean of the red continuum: 6.75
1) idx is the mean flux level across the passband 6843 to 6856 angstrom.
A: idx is 6.61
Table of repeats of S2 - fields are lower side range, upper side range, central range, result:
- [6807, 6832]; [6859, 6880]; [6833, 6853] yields -1.04 angstrom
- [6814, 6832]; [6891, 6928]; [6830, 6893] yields -0.23 angstrom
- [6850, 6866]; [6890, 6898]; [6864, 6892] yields 1.14 angstrom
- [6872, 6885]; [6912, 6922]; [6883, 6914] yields -0.57 angstrom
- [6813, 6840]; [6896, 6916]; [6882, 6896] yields 0.76 angstrom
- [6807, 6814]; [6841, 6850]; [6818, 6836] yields 0.08 angstrom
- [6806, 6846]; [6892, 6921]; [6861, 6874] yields 0.54 angstrom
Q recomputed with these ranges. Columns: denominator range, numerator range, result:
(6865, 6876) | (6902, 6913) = 1.12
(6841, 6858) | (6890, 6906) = 1.01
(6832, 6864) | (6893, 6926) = 0.97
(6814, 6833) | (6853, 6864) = 1.07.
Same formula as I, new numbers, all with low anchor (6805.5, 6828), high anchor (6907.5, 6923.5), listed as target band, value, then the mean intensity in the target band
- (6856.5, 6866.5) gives -0.057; 6.9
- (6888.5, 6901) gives 0.017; 6.41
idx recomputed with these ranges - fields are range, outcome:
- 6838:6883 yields 6.64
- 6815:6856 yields 6.81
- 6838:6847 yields 7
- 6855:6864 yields 6.94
